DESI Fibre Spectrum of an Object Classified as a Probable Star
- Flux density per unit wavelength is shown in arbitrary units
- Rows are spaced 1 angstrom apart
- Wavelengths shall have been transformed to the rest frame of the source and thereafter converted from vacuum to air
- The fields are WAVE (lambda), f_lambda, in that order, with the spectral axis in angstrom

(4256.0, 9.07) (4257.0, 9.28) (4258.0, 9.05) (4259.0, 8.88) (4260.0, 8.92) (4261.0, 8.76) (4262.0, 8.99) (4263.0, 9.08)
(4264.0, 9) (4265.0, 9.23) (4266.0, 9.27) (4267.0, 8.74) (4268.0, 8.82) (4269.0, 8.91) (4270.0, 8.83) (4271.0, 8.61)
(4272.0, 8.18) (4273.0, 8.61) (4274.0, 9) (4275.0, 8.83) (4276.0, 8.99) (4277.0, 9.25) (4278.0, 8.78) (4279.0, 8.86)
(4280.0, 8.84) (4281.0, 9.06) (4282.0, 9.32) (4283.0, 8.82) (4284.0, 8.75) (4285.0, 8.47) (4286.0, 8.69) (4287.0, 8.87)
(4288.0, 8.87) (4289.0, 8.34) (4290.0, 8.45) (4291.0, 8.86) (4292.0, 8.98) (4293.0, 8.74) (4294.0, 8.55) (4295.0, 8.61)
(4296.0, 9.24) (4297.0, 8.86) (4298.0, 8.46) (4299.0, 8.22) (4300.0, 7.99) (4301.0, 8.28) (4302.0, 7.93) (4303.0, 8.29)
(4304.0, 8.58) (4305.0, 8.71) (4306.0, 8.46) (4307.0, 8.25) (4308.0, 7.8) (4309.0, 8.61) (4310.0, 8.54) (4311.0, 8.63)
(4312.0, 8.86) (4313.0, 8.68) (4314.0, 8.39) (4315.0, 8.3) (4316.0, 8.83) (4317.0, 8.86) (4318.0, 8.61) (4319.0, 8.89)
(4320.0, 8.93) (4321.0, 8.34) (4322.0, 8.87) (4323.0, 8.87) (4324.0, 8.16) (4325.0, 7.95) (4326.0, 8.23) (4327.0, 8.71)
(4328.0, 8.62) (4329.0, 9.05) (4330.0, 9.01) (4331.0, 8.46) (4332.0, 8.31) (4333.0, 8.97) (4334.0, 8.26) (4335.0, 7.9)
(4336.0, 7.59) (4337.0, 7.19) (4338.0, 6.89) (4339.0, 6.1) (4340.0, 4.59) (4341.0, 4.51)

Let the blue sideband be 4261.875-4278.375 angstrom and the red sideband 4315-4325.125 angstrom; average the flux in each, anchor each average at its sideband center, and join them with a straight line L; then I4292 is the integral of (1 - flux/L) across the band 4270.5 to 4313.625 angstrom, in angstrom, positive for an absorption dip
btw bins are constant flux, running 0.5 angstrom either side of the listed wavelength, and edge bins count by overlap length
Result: 0.7 angstrom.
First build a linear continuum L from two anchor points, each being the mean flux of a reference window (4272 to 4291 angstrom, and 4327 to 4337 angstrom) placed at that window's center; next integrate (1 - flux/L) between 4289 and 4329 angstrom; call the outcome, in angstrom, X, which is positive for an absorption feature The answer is 0.2 angstrom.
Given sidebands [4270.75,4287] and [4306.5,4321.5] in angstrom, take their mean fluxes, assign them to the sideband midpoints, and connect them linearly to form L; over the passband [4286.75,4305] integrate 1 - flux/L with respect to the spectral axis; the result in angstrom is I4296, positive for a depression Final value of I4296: 0.3 angstrom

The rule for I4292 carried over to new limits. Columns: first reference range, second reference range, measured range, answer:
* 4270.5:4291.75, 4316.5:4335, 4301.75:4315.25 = 0.4 angstrom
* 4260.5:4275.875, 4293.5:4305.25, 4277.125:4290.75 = -0.2 angstrom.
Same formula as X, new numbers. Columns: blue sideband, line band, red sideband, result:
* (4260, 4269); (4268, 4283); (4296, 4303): -0.1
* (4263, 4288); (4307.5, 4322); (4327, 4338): -0.2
